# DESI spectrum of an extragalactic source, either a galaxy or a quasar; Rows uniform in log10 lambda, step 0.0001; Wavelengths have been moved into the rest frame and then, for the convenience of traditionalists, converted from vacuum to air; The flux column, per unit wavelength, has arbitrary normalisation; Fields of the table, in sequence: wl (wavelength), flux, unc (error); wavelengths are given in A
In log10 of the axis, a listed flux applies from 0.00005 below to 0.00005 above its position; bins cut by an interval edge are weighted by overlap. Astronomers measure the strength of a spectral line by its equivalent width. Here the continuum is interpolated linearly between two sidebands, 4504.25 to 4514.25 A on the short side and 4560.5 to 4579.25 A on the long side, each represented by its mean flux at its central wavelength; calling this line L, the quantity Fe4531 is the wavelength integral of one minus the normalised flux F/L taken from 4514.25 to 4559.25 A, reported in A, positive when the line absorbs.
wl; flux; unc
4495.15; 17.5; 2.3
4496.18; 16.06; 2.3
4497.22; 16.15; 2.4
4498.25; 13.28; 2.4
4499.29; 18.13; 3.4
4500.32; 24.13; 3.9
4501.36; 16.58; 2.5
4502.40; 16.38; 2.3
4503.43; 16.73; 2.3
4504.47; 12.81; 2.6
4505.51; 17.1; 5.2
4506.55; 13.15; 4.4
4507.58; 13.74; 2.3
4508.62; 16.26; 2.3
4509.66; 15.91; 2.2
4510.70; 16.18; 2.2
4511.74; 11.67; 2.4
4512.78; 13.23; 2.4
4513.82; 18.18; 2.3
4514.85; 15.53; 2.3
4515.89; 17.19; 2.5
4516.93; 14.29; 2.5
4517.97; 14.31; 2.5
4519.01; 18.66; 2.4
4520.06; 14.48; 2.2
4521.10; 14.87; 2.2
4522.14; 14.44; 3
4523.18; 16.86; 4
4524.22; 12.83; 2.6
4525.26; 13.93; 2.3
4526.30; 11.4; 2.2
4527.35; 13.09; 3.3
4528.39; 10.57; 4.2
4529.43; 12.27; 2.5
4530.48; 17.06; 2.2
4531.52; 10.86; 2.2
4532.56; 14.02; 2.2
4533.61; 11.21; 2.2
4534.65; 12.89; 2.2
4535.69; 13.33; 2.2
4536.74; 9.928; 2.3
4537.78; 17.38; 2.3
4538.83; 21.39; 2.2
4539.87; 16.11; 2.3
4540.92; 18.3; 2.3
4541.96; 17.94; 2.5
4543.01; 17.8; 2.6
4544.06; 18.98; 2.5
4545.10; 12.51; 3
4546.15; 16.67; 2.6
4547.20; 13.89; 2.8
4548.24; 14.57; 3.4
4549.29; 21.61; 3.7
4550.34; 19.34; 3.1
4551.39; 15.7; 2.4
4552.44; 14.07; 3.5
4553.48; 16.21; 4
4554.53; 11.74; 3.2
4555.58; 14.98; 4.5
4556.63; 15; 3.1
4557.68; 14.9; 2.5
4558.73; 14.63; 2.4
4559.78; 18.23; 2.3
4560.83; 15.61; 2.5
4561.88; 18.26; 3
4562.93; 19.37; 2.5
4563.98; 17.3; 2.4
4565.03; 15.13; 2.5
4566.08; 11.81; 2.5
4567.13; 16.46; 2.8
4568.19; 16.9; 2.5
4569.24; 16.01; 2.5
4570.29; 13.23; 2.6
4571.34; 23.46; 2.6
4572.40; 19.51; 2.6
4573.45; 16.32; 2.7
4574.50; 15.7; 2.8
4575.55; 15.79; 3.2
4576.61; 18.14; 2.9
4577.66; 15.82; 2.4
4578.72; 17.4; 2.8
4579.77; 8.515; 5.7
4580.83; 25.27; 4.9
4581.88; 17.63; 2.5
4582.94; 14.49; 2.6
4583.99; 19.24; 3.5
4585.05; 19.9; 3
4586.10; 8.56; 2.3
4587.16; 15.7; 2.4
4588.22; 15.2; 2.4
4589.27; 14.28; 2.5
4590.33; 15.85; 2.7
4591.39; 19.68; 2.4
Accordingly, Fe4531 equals 1.89 A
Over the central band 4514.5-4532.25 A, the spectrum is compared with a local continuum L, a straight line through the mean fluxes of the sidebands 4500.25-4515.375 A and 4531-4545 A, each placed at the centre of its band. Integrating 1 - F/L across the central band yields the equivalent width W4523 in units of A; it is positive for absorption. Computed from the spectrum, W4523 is 1.4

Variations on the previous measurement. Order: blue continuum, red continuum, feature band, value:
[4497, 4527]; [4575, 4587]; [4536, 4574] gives -0.9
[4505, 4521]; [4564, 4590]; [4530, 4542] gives 0.6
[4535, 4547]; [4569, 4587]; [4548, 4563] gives 0.2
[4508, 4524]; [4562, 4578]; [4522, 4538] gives 2.7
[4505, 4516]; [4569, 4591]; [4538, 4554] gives -1.2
